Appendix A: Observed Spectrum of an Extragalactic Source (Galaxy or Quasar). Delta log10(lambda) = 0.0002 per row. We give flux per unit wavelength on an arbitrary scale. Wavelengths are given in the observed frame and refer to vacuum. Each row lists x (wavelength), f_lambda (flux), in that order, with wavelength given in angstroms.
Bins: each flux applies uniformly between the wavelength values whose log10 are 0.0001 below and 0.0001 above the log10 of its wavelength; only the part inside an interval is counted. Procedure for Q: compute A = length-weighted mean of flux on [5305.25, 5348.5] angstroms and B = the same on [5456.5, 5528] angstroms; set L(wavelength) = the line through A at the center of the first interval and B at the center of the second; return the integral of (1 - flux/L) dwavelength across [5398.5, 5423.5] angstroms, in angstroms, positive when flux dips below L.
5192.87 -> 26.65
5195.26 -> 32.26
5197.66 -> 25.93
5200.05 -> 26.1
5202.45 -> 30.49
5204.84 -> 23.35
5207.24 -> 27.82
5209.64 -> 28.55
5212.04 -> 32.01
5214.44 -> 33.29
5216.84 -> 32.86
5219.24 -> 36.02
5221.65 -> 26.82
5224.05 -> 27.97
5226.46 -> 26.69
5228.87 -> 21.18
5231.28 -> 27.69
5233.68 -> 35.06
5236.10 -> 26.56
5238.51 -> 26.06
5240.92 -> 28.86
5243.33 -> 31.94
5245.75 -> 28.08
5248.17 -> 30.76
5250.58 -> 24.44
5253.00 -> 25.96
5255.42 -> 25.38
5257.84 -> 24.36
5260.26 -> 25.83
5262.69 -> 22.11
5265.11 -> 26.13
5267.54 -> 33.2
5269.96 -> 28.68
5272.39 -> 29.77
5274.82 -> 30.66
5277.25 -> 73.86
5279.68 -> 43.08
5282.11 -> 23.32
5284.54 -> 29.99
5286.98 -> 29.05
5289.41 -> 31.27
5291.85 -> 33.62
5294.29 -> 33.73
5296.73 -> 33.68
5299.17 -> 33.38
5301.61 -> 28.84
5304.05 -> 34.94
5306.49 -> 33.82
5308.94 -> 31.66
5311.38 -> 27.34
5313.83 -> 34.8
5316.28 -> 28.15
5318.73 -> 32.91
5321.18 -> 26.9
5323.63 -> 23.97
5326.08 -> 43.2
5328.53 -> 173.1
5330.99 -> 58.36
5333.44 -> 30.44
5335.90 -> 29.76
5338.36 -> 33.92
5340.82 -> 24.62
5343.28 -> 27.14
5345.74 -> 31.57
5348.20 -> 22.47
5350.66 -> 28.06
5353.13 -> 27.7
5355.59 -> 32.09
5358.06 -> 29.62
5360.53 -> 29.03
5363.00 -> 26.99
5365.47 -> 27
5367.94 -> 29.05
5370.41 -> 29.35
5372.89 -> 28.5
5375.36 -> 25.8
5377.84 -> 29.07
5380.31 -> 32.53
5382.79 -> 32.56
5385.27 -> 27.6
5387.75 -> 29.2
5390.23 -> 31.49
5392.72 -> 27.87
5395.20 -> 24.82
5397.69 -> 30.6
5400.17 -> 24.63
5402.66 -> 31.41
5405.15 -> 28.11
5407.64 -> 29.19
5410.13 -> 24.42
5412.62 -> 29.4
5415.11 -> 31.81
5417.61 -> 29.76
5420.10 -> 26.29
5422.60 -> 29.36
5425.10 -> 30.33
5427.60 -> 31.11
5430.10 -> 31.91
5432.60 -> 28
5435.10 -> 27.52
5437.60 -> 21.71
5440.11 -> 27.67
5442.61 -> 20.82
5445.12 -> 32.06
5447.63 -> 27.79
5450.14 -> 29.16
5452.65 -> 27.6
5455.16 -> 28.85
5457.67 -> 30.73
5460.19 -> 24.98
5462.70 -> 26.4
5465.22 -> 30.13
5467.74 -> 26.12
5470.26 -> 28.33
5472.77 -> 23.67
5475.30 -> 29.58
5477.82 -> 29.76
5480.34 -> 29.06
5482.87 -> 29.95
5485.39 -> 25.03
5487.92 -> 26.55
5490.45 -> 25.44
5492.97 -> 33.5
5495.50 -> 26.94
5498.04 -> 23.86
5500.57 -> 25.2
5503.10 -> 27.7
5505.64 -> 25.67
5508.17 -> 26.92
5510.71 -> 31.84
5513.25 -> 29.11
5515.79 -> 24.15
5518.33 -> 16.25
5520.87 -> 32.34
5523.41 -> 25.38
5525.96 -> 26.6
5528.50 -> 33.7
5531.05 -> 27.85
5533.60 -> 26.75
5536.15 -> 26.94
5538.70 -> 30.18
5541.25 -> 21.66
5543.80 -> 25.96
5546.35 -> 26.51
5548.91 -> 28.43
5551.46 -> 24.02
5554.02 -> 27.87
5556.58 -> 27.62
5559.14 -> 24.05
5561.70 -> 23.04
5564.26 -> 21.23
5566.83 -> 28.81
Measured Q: 3.8 angstroms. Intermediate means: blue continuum 40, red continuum 27.2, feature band 28.5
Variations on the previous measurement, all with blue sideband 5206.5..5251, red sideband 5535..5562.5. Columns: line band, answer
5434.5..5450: 0.4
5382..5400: -0.8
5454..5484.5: -1.4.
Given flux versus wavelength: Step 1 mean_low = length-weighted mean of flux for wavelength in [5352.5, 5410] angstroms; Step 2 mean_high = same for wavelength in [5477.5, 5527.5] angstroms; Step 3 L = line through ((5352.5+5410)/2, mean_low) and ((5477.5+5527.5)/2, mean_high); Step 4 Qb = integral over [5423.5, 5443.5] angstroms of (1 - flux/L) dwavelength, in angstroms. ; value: 0.4 angstroms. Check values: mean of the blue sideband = 28.8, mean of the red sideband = 27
